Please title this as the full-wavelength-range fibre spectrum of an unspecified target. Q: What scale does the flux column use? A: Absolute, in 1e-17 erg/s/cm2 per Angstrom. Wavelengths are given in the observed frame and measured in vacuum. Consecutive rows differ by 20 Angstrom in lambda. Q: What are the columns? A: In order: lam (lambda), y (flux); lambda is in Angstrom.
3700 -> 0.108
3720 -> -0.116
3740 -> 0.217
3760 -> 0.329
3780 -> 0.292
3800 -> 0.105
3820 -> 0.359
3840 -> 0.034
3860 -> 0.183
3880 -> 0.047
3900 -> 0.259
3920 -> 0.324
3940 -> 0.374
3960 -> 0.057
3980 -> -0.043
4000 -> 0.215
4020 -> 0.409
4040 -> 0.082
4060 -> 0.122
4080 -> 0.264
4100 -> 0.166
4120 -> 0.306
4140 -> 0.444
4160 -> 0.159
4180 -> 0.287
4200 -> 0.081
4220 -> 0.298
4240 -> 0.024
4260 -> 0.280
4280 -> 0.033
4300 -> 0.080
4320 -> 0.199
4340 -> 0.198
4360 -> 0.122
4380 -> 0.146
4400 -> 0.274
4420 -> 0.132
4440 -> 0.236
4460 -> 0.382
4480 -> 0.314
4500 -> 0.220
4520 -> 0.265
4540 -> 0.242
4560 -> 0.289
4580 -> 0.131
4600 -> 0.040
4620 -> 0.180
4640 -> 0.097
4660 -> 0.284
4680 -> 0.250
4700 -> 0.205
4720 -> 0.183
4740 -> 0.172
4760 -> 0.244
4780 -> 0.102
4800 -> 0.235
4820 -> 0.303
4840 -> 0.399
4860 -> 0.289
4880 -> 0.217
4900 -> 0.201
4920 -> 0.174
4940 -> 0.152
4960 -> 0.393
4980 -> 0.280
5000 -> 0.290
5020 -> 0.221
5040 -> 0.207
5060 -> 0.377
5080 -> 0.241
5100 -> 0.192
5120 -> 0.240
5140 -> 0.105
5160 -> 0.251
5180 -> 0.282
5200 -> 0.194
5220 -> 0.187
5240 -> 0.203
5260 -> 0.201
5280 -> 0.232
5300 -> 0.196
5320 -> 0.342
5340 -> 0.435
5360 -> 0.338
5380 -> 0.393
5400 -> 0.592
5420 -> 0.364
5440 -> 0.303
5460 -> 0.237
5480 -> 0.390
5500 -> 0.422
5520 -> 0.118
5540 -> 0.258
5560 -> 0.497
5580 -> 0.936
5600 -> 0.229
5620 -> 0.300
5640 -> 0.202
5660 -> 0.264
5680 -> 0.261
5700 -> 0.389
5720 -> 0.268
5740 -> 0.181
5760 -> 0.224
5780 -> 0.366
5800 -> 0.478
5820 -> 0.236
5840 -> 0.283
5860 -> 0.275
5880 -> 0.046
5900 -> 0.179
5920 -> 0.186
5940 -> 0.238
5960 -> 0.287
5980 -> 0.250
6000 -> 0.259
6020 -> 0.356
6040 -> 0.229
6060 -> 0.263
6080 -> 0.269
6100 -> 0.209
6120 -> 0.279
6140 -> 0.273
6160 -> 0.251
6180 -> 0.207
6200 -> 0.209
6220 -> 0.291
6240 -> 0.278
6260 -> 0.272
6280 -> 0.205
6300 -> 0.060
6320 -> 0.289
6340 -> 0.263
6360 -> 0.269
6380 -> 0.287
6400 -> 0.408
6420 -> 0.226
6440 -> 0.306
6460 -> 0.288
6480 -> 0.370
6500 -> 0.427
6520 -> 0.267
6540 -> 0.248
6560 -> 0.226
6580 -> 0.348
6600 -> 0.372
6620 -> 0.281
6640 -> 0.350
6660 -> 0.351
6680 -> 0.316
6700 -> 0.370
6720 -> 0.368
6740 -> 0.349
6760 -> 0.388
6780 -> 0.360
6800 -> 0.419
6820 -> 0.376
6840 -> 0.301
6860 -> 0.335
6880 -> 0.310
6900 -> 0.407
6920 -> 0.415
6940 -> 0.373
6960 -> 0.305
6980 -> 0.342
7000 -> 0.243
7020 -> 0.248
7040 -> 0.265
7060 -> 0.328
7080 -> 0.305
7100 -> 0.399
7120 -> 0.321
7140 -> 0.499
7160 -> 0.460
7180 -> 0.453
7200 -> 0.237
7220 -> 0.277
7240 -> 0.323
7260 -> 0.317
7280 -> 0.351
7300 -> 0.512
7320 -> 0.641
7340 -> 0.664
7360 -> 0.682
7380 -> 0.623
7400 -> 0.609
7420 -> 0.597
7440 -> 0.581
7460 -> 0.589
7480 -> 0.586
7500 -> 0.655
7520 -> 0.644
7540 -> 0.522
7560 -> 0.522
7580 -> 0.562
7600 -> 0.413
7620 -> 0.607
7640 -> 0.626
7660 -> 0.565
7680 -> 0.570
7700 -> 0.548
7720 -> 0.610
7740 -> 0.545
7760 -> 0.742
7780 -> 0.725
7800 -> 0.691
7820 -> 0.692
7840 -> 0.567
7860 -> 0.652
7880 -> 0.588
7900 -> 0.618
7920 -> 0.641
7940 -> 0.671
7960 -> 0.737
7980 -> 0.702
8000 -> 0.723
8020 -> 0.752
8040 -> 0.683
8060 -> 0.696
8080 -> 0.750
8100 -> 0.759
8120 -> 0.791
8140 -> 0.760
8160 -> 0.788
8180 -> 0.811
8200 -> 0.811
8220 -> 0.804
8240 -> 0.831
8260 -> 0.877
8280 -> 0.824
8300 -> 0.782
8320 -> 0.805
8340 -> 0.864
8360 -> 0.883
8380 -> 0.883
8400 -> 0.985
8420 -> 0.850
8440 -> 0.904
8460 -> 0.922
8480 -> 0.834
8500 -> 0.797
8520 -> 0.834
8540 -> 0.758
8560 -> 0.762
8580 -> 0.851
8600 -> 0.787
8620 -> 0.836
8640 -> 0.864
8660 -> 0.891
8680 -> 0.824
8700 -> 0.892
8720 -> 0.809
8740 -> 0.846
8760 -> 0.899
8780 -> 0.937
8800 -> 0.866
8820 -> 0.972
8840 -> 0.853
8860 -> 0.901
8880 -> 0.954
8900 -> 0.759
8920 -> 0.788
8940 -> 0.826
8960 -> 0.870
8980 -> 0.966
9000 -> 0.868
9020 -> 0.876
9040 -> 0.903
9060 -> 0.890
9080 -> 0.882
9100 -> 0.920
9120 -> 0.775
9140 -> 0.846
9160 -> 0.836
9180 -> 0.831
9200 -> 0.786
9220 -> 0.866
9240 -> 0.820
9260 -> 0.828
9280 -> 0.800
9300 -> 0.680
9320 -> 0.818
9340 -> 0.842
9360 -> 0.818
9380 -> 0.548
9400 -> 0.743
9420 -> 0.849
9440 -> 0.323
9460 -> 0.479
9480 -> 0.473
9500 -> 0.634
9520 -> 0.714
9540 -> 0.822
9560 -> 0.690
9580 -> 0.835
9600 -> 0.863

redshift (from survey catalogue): 0.831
